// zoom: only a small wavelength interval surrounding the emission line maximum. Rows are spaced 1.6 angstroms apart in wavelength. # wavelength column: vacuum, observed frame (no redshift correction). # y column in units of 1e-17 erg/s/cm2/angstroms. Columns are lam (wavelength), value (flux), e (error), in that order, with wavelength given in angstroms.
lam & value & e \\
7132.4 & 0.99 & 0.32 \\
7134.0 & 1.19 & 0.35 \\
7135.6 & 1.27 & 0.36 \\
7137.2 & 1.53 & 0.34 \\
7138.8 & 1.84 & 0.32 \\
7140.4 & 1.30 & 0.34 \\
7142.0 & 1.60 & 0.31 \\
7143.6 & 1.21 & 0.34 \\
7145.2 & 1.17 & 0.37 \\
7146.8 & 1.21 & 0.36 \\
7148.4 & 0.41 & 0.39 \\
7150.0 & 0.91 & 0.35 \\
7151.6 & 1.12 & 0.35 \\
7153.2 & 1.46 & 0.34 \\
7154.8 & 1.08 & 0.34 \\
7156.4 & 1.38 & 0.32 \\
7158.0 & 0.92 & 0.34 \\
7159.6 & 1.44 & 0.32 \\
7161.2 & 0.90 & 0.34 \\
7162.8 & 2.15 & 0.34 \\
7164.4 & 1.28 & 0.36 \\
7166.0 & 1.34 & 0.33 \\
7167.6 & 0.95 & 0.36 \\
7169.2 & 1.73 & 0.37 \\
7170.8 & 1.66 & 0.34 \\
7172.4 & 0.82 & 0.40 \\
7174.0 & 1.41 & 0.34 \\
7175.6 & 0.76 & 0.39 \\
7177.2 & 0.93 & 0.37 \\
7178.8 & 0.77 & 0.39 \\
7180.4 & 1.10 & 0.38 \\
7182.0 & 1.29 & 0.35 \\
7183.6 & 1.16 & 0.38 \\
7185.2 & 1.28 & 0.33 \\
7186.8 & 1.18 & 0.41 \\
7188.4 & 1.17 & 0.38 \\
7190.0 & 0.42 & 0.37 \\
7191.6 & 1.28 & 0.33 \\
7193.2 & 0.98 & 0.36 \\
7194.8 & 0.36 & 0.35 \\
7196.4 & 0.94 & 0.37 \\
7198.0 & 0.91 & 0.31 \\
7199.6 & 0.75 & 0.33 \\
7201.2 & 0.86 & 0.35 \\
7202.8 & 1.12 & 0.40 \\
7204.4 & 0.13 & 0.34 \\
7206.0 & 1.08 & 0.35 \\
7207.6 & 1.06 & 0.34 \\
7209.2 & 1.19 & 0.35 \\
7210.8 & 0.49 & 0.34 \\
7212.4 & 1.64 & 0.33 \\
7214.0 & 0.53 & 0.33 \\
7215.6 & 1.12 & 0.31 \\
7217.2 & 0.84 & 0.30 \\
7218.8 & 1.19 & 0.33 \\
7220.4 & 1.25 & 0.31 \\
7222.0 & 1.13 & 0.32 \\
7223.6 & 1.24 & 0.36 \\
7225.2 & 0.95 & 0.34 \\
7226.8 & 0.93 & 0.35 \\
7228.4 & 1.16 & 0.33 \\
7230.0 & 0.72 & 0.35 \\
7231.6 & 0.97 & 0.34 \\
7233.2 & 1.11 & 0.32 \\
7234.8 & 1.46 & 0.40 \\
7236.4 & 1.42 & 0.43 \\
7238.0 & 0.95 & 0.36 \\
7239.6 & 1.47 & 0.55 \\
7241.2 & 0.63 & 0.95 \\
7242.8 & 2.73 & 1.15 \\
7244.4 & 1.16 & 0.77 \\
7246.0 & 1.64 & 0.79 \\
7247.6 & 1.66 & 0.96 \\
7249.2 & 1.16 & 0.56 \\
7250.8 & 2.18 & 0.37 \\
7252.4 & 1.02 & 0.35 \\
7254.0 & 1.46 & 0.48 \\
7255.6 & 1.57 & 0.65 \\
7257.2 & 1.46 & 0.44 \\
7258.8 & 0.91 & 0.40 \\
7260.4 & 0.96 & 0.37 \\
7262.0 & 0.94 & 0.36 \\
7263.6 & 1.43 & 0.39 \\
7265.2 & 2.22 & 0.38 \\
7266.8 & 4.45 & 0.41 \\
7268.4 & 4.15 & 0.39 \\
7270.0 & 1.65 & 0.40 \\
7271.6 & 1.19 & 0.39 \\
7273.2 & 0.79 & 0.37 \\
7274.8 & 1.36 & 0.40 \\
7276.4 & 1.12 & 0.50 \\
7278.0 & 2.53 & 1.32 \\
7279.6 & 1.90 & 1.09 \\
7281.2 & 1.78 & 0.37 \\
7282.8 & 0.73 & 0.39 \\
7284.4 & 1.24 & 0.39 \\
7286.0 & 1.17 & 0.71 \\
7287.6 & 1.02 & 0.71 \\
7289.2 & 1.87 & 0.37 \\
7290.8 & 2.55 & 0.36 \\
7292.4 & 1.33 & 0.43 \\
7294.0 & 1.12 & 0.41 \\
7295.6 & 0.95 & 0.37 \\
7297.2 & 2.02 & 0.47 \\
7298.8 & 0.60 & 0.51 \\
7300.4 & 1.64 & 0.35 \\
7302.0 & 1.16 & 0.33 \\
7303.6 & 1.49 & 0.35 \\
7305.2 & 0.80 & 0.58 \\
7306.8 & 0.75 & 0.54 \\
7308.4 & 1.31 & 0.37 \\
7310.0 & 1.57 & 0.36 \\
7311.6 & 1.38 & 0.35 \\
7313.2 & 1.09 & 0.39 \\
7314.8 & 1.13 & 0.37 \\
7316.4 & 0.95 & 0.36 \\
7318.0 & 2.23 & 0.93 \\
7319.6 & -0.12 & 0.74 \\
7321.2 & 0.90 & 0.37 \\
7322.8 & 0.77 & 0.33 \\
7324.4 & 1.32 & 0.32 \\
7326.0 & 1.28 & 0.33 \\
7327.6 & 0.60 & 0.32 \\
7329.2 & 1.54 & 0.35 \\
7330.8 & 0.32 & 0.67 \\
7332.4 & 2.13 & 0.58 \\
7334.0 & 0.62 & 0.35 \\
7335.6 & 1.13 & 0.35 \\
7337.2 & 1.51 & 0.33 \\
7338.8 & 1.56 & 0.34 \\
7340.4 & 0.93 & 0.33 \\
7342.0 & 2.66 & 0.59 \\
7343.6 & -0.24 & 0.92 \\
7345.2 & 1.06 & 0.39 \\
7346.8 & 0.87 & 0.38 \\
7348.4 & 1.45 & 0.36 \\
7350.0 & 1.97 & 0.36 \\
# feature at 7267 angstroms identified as Halpha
